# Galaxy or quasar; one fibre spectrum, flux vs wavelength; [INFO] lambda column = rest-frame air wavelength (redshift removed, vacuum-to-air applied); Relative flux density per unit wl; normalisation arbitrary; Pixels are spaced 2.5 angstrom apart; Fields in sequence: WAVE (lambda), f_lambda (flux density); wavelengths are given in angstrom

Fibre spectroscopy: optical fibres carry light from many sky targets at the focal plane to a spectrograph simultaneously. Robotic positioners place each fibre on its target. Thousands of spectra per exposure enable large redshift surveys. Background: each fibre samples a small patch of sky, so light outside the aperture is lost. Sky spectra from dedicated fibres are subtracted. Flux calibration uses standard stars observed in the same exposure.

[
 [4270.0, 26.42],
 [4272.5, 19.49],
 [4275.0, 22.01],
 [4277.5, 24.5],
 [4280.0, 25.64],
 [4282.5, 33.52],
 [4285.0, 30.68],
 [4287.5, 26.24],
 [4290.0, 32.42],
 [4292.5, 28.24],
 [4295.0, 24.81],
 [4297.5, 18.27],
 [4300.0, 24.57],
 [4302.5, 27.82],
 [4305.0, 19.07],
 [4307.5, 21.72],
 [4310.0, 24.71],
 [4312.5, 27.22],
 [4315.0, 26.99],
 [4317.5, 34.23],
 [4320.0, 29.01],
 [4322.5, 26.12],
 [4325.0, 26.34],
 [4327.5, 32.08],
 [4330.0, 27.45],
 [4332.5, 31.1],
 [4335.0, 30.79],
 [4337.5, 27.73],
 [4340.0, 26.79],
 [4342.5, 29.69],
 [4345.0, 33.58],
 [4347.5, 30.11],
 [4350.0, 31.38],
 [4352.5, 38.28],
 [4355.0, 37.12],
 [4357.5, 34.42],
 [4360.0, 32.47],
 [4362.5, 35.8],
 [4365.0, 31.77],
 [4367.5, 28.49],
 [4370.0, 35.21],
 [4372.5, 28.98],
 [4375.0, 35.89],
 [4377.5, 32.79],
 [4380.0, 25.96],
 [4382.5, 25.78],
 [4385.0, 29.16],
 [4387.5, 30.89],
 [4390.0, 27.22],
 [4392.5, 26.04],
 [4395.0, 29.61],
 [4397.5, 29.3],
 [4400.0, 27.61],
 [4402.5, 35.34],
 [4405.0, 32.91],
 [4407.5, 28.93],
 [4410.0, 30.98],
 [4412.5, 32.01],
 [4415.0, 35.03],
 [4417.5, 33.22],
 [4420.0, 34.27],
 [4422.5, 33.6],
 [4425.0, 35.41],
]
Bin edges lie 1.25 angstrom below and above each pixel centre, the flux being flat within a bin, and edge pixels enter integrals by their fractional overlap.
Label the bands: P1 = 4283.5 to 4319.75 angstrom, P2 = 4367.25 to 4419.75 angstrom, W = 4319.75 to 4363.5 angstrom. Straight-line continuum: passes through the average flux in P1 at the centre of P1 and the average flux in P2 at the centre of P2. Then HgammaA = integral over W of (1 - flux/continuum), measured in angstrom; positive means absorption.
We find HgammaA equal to -4.5 angstrom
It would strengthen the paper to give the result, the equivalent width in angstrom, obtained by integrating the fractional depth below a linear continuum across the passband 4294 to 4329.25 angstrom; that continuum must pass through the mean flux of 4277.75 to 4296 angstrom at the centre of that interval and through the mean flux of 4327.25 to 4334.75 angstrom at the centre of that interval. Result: 4.2 angstrom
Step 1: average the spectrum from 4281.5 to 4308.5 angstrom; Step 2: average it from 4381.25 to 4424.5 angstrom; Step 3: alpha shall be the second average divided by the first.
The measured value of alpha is 1.2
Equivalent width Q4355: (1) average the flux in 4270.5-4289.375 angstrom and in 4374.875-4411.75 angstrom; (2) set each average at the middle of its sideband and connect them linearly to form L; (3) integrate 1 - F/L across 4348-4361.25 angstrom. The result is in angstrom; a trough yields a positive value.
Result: -2.75 angstrom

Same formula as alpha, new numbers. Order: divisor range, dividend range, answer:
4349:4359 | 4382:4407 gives 0.83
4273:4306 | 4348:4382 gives 1.26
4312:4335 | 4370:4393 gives 1.02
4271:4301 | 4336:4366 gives 1.25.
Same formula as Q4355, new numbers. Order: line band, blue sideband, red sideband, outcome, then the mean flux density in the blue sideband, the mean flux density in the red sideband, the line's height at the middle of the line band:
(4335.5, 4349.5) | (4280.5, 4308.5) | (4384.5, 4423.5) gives -0.72 angstrom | 26.2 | 31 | 28.3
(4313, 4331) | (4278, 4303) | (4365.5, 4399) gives -0.54 angstrom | 27.1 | 29.7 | 28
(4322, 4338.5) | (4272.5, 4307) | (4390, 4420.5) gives -0.84 angstrom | 25.7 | 31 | 27.5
